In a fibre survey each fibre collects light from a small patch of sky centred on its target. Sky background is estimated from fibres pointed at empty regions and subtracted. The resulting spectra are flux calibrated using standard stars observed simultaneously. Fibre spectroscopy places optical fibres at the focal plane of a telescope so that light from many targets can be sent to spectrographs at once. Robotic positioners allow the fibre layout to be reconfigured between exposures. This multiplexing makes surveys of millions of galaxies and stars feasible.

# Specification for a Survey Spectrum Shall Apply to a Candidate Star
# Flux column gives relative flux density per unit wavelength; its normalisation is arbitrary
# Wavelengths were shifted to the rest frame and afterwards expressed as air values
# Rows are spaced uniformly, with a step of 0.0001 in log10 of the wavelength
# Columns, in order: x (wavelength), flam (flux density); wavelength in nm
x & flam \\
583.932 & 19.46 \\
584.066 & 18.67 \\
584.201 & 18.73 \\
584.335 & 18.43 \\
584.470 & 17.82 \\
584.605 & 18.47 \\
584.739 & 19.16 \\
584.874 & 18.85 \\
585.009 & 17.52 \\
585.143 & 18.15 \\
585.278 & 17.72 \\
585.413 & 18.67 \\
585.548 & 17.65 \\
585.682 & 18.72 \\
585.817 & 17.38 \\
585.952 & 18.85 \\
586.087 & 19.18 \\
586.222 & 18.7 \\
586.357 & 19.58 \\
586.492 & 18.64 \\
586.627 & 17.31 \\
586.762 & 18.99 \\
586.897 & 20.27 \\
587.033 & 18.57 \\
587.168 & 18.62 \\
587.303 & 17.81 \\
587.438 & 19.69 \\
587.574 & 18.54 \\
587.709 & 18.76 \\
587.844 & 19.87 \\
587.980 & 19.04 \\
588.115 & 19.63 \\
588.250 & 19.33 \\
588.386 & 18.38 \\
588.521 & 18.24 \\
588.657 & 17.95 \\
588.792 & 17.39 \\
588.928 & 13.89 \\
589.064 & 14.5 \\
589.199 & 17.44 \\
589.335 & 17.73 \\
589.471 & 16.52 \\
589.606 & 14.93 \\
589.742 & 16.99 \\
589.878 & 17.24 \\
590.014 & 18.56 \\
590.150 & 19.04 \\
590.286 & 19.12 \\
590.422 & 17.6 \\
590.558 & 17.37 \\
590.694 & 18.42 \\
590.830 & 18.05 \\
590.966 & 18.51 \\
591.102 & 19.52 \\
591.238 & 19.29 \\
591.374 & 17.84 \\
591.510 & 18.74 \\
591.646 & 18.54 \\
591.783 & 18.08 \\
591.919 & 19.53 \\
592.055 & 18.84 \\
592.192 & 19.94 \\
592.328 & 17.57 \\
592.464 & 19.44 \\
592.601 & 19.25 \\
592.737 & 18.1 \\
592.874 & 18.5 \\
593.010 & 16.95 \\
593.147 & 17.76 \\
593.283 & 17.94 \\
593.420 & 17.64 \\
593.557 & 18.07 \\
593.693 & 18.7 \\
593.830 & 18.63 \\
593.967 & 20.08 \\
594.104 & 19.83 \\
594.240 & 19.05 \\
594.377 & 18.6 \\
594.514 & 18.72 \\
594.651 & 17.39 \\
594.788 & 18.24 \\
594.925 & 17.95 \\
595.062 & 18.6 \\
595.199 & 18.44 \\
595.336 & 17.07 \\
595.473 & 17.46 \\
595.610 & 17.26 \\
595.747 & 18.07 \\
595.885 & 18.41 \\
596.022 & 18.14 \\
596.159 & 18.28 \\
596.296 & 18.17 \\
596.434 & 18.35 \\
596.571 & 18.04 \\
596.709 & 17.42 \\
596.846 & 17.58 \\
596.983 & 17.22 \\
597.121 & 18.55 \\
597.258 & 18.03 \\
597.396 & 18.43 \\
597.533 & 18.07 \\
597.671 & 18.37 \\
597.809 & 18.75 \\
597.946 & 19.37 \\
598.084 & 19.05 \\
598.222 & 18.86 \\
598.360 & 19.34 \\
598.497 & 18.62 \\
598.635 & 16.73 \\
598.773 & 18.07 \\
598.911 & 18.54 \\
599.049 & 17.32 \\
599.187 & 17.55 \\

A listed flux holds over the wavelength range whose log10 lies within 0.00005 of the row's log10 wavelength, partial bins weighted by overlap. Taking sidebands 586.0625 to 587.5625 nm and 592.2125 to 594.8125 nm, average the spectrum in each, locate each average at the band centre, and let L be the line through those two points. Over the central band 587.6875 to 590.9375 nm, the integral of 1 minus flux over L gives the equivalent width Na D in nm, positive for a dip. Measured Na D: 0.17 nm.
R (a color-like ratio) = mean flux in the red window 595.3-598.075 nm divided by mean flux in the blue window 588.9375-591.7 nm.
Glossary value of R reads 1.0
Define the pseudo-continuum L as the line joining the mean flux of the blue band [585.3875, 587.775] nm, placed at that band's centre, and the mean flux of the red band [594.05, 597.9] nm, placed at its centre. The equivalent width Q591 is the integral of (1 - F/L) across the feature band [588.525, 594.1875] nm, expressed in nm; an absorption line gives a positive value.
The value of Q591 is 0.11 nm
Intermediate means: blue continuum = 18.7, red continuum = 18.2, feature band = 18.1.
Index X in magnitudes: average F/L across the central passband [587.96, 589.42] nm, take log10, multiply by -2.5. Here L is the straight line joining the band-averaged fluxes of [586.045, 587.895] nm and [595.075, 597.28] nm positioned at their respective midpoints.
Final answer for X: 0.07 mag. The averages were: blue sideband 18.9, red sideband 17.9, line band 17.5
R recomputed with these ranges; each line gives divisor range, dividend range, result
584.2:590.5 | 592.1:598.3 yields 1.01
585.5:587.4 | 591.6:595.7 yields 0.99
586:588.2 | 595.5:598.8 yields 0.96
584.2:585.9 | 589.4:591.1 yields 0.97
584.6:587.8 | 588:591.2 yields 0.95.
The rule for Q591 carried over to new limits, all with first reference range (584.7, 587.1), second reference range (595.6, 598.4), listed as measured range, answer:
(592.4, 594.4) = -0.02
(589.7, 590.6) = 0.02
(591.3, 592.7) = -0.03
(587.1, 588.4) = -0.03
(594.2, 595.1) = 0.00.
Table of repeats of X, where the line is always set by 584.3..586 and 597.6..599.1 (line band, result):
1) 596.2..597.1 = 0.04 mag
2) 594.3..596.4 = 0.02 mag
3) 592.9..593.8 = 0.03 mag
